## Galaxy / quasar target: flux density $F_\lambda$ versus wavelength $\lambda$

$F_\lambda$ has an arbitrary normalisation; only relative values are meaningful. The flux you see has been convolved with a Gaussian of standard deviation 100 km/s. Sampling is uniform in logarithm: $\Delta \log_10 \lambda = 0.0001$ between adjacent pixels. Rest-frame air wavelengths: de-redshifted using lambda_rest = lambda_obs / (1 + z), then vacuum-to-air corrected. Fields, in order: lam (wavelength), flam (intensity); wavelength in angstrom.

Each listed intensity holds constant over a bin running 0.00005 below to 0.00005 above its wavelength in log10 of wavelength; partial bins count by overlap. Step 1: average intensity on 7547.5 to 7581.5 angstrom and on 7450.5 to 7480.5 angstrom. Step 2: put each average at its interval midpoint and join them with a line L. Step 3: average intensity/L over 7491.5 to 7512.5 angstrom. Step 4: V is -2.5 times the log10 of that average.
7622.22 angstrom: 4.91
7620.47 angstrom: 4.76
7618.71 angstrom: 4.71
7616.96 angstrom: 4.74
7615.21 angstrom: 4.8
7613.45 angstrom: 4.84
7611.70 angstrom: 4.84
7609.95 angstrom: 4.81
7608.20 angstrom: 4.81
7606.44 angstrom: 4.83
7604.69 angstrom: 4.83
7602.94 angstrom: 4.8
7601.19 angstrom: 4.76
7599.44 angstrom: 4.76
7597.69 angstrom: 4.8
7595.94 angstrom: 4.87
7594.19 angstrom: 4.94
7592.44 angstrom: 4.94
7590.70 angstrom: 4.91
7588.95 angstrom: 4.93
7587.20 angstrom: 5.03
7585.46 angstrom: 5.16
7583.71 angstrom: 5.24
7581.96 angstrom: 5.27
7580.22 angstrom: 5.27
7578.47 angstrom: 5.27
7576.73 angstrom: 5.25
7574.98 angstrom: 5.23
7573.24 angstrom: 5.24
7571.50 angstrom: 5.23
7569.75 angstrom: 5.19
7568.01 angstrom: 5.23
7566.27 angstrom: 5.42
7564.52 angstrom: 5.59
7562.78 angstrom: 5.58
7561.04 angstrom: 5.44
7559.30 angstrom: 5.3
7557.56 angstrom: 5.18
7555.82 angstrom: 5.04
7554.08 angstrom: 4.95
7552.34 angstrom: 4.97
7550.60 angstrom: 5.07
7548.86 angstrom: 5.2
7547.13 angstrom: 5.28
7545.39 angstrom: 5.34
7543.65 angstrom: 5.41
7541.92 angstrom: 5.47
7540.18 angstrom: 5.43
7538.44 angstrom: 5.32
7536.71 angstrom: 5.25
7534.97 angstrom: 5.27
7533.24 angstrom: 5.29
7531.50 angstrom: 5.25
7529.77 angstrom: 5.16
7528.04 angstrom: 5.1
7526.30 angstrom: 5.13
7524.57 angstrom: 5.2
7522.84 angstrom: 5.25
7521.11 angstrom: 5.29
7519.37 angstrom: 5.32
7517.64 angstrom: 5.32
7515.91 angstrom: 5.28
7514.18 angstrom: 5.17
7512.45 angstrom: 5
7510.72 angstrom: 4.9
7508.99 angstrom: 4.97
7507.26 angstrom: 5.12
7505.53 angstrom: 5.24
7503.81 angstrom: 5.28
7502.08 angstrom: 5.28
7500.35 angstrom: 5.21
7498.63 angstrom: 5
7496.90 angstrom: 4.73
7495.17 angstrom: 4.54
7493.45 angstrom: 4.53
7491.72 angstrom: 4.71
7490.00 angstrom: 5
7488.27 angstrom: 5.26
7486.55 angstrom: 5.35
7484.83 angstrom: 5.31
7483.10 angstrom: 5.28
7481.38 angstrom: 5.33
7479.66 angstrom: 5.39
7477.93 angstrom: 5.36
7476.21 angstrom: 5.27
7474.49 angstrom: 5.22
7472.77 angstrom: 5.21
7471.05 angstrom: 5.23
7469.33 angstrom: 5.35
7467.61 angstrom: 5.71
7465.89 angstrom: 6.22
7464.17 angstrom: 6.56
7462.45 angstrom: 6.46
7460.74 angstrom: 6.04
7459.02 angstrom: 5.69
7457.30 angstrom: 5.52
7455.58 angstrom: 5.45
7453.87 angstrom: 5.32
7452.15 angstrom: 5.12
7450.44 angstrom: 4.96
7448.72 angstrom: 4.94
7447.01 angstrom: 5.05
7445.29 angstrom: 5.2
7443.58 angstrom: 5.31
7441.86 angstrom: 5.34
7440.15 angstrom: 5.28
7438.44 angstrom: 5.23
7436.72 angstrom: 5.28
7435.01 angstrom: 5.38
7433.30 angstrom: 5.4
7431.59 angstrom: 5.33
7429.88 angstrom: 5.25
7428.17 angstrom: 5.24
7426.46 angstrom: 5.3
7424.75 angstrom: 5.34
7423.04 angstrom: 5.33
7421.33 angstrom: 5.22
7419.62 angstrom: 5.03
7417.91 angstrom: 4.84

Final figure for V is 0.10 mag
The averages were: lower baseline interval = 5.58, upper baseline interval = 5.25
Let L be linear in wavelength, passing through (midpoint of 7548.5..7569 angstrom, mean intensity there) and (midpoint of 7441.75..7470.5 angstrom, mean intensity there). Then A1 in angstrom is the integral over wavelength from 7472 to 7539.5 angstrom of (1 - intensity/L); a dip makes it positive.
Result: 3.0 angstrom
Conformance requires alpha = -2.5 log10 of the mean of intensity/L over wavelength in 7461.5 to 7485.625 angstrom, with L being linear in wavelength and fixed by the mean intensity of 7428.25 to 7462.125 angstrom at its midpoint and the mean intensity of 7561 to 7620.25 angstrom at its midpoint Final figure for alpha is -0.06 mag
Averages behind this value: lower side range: 5.34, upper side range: 5.04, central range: 5.57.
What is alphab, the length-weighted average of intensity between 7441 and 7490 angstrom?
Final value 5.44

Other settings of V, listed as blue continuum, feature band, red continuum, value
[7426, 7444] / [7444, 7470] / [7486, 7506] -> -0.08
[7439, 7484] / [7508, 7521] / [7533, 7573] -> 0.04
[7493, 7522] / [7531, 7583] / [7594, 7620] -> -0.07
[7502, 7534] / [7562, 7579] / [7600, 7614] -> -0.08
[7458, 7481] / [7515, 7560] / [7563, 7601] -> 0.02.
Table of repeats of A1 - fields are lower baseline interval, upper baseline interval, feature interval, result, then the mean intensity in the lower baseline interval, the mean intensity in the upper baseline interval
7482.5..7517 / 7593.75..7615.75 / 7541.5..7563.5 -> -1.35 angstrom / 5.06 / 4.82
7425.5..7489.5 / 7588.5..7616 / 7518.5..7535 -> -0.28 angstrom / 5.41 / 4.84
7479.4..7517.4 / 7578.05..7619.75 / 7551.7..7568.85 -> -1.01 angstrom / 5.09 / 4.92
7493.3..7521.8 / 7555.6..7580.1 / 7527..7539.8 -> -0.16 angstrom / 5.08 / 5.3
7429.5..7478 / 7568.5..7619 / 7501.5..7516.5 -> 0.36 angstrom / 5.44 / 4.98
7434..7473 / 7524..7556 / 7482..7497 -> 1.08 angstrom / 5.48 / 5.22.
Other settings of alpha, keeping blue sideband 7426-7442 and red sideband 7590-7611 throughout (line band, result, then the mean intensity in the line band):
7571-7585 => -0.07 mag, 5.25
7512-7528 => -0.03 mag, 5.22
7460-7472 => -0.14 mag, 5.93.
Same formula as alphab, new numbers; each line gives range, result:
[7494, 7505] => 5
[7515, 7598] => 5.21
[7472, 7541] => 5.16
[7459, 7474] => 5.82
